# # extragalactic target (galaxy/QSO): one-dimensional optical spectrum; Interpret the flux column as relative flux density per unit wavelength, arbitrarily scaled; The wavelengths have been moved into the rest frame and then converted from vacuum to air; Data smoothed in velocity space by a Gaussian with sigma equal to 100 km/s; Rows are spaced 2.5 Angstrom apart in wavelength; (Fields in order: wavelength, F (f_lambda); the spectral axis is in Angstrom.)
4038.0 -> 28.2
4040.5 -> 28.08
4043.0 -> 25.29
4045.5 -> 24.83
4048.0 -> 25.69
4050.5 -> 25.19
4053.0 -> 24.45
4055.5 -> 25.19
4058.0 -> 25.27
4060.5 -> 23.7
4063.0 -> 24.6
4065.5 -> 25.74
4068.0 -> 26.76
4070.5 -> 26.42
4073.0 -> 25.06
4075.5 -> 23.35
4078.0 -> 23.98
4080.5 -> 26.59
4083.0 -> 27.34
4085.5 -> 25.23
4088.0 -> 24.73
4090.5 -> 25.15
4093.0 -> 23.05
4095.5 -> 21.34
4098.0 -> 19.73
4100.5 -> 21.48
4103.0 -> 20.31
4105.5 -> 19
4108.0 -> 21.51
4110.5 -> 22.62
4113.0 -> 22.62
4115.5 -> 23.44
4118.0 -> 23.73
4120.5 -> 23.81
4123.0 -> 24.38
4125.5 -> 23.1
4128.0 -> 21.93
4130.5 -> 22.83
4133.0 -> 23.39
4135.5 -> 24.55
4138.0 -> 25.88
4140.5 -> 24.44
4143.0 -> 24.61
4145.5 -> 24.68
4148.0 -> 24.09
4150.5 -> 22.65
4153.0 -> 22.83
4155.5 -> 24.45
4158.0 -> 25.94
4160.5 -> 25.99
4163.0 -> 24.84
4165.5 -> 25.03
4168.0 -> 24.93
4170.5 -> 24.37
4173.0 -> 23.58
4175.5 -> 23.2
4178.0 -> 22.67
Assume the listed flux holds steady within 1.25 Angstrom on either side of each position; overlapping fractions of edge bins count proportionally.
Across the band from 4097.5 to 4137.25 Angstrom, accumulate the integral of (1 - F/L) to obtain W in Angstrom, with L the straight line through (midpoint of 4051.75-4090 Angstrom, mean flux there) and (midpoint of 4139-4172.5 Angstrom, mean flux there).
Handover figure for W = 3.7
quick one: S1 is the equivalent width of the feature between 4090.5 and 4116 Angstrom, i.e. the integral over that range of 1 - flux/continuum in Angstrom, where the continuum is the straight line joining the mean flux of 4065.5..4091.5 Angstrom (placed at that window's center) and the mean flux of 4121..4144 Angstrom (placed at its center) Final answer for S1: 3.2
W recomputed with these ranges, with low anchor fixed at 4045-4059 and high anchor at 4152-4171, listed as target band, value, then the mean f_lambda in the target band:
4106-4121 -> 1.3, 22.7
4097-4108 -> 2.1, 20.3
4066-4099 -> 0.6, 24.6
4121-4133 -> 0.9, 23.1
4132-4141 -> 0.1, 24.6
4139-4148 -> 0.1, 24.5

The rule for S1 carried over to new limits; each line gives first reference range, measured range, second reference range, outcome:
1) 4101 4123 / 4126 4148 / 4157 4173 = -0.4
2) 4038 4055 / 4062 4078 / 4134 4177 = 0.2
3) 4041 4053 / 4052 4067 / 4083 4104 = -0.1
